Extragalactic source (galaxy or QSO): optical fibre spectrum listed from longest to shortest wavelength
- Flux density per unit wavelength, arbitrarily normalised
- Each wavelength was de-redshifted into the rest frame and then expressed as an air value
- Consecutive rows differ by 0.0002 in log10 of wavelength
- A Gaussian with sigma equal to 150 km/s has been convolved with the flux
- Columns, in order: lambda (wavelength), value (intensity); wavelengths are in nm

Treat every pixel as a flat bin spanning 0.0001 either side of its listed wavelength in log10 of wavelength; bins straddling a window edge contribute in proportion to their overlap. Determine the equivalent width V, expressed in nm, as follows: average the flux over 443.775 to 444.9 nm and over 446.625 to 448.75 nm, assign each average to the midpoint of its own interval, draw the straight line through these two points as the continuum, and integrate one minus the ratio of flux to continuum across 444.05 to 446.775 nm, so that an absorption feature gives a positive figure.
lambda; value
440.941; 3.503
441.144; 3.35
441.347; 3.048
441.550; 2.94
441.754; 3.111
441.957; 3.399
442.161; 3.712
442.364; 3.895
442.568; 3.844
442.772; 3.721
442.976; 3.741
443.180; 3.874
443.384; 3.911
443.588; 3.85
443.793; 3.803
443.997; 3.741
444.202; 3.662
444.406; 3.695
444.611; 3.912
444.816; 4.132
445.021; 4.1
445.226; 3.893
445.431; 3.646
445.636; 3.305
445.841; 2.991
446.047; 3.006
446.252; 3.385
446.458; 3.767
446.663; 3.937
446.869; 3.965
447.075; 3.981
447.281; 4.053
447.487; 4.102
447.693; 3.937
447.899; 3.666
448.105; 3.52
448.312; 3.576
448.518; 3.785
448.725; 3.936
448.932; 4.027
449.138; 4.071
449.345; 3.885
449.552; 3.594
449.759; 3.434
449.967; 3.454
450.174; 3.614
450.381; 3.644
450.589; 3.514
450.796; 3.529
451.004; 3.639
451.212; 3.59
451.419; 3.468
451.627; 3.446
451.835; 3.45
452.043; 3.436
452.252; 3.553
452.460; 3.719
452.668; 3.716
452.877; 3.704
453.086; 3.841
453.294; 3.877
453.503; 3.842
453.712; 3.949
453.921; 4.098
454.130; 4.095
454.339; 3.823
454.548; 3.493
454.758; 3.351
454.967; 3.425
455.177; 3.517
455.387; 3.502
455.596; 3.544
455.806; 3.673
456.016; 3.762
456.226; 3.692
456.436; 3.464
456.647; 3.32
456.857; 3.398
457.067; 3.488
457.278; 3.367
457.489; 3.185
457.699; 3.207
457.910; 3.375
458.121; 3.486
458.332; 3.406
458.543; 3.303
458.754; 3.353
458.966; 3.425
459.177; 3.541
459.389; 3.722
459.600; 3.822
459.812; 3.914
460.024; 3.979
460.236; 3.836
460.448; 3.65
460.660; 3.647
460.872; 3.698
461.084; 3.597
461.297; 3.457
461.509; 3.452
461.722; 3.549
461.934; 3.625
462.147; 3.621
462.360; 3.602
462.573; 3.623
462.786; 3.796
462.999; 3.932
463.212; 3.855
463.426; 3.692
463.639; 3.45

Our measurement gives 0.128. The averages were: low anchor 3.82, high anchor 3.85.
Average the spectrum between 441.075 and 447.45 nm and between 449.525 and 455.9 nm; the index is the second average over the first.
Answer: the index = 1.0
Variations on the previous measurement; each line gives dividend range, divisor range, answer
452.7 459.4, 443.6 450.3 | 0.95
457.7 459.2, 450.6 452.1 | 0.97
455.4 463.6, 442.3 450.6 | 0.96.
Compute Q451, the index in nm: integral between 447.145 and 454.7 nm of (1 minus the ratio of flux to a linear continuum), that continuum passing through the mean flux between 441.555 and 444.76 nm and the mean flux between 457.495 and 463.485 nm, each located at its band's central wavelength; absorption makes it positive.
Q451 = -0.127 nm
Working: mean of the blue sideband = 3.71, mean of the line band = 3.72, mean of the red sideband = 3.61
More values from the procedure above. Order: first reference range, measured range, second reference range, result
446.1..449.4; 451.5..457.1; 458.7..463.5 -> 0.18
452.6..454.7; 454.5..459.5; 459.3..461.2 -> 0.45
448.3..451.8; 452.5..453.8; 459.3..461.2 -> -0.04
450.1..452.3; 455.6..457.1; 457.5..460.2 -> 0.00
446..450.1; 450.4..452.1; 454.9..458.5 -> 0.06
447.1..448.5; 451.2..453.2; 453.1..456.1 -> 0.08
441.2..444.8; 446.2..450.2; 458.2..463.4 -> -0.16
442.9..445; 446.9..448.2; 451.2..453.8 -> -0.04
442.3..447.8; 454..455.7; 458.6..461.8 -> 0.04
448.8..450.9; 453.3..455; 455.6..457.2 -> -0.09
